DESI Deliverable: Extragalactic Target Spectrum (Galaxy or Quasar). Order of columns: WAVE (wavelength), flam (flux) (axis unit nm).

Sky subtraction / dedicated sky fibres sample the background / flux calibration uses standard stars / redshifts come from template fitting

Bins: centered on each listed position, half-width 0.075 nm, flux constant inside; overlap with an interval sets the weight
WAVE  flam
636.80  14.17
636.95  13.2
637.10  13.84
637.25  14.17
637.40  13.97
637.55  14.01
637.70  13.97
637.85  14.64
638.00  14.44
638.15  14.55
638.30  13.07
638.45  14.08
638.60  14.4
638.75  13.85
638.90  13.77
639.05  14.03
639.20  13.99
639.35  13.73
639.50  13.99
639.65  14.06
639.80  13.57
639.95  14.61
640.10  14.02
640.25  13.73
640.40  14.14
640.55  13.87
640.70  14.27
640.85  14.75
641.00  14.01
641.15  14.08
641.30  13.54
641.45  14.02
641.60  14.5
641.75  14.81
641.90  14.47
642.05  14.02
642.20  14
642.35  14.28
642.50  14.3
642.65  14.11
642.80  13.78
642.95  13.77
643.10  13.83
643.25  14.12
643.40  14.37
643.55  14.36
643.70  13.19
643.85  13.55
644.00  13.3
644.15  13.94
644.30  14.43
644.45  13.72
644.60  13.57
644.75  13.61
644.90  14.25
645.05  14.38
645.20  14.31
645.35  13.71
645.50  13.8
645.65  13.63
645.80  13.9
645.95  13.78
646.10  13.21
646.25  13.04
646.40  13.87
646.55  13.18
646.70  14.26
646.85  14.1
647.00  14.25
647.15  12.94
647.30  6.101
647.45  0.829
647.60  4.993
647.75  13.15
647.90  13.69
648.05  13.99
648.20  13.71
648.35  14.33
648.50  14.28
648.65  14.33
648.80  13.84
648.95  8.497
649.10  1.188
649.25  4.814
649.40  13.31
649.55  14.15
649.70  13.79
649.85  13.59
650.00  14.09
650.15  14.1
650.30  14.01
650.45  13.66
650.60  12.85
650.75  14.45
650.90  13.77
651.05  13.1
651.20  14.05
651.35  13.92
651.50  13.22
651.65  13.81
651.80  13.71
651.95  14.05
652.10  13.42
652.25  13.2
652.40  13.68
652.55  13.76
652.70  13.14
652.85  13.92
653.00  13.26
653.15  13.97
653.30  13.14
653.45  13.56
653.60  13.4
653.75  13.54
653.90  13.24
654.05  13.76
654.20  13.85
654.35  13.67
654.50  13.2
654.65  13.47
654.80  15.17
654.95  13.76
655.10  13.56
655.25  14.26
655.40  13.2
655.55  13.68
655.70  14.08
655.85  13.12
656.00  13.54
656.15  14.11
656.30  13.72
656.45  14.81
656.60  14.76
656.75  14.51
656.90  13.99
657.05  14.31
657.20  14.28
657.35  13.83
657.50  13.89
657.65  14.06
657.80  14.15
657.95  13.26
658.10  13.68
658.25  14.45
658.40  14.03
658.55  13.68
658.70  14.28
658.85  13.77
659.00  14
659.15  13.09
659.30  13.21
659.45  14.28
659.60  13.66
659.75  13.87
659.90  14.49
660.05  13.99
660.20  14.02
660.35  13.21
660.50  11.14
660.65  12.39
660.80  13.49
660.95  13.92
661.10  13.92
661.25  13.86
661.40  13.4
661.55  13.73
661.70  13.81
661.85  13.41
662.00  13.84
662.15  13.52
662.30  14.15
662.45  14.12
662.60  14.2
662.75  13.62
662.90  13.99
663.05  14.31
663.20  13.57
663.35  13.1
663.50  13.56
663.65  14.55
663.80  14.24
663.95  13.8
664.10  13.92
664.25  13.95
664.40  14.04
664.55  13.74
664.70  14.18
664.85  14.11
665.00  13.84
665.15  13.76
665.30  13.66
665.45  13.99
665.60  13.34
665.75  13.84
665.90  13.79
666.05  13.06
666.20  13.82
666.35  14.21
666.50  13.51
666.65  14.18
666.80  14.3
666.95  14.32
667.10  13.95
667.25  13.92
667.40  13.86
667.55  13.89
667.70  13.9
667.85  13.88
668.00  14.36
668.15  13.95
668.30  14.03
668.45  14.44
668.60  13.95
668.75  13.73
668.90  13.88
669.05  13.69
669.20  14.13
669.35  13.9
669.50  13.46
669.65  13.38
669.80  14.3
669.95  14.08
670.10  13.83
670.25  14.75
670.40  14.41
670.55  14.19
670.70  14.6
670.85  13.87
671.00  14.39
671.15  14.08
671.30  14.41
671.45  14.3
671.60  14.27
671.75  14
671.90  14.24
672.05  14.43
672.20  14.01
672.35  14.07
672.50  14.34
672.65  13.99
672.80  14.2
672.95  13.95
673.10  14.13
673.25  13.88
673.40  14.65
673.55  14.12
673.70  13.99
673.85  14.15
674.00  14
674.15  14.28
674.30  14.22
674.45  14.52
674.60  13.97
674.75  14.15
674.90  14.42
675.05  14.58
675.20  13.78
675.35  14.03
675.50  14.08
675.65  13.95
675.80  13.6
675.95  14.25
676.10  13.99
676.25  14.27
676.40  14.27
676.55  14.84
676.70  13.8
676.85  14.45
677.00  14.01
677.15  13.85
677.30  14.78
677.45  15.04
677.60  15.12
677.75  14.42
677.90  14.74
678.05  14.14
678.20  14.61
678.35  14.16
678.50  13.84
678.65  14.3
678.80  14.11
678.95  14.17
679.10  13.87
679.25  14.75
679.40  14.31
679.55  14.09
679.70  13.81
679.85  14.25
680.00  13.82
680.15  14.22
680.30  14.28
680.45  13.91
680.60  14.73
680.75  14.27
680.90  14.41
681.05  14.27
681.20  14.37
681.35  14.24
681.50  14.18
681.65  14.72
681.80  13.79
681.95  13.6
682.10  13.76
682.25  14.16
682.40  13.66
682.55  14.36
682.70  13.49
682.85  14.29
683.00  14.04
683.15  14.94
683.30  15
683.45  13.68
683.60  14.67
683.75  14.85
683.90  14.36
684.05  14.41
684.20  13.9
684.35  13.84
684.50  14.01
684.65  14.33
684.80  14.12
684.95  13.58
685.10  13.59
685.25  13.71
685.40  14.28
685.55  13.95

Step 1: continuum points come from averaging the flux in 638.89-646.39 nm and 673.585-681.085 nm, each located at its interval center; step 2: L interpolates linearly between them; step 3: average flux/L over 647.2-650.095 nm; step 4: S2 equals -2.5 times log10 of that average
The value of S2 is 0.27 mag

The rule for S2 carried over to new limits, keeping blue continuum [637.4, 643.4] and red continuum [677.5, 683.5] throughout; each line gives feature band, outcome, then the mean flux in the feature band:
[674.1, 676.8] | 0.00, 14.2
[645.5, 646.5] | 0.04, 13.6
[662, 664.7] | 0.02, 13.9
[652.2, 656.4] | 0.04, 13.7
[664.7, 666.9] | 0.03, 13.8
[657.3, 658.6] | 0.02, 13.9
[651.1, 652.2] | 0.03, 13.7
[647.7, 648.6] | 0.02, 13.9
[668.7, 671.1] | 0.01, 14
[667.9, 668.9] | 0.01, 14.1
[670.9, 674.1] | 0.00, 14.2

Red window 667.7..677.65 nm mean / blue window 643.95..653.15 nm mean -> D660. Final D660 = 1.1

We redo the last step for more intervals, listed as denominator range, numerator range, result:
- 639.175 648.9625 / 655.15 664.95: 1.03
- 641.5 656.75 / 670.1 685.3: 1.07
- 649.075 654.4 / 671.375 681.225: 1.08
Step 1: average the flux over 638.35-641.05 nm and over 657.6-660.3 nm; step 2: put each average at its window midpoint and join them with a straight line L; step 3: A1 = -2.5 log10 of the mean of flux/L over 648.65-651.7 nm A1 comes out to 0.12 mag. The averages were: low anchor 14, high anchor 13.9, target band 12.4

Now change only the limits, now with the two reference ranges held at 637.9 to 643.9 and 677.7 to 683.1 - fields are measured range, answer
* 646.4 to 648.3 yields 0.228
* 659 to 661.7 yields 0.046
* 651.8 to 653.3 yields 0.040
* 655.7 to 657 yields 0.002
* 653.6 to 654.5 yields 0.042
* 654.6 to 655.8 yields 0.016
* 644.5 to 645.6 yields 0.010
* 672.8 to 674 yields 0.002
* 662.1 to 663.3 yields 0.015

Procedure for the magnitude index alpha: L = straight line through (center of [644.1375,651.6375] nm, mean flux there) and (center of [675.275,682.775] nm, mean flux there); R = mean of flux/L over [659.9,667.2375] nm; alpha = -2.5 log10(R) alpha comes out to -0.03 mag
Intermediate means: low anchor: 12.7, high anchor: 14.2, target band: 13.8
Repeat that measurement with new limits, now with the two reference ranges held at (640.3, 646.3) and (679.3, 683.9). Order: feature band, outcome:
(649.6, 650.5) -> 0.010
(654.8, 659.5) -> 0.010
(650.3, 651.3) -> 0.026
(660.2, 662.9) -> 0.043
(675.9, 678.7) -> -0.014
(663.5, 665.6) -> 0.012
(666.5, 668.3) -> 0.008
